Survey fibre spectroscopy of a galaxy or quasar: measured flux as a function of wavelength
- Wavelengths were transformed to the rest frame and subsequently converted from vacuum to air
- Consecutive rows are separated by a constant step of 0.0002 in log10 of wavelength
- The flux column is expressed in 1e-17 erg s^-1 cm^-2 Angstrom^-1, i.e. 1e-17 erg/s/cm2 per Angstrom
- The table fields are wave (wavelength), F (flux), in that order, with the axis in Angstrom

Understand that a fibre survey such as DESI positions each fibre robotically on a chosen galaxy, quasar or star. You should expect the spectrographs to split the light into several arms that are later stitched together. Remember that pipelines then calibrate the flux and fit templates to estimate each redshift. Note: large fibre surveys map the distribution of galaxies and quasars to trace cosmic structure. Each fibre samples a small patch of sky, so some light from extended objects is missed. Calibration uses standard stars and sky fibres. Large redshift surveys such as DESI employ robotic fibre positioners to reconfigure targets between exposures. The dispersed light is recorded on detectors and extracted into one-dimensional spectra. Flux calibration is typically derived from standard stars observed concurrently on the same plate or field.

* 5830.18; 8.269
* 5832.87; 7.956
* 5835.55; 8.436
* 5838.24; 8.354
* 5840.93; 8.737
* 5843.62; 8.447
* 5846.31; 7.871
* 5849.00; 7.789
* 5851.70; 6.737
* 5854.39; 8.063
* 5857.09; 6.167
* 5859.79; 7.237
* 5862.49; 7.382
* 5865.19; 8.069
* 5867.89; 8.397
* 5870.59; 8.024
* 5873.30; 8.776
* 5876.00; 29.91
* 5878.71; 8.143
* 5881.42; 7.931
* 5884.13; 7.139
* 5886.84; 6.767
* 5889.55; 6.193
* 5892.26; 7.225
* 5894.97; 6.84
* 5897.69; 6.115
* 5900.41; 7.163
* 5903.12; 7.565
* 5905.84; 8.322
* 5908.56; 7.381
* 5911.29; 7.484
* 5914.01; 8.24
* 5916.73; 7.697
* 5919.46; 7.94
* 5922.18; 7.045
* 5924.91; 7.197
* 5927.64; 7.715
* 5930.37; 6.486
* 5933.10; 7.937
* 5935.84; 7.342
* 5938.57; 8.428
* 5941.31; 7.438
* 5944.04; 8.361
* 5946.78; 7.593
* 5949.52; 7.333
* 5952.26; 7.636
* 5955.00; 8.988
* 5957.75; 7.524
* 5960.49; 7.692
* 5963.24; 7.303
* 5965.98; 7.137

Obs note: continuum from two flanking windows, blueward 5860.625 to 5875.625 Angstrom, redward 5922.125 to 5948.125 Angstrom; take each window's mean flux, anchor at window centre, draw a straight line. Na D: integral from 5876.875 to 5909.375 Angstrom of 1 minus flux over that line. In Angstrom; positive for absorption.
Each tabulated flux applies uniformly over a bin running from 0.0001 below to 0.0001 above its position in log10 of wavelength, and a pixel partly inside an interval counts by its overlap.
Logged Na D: 4.6 Angstrom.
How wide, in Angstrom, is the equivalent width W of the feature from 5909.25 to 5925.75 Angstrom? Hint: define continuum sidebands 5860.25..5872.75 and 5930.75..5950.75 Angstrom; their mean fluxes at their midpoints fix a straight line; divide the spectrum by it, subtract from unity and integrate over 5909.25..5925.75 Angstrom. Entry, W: 0.4 Angstrom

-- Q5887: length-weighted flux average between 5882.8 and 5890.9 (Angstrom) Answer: 6.7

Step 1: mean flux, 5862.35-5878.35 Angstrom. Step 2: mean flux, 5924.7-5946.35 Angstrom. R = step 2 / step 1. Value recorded 0.64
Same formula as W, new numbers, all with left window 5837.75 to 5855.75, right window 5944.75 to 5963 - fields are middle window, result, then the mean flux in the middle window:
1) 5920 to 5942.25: 1.0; 7.47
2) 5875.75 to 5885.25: -4.3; 11.5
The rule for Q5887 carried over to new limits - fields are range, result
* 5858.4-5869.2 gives 7.76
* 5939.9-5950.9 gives 7.68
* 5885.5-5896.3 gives 6.76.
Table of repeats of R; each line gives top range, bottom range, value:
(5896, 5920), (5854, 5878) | 0.73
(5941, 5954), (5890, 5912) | 1.07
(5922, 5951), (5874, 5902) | 0.81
